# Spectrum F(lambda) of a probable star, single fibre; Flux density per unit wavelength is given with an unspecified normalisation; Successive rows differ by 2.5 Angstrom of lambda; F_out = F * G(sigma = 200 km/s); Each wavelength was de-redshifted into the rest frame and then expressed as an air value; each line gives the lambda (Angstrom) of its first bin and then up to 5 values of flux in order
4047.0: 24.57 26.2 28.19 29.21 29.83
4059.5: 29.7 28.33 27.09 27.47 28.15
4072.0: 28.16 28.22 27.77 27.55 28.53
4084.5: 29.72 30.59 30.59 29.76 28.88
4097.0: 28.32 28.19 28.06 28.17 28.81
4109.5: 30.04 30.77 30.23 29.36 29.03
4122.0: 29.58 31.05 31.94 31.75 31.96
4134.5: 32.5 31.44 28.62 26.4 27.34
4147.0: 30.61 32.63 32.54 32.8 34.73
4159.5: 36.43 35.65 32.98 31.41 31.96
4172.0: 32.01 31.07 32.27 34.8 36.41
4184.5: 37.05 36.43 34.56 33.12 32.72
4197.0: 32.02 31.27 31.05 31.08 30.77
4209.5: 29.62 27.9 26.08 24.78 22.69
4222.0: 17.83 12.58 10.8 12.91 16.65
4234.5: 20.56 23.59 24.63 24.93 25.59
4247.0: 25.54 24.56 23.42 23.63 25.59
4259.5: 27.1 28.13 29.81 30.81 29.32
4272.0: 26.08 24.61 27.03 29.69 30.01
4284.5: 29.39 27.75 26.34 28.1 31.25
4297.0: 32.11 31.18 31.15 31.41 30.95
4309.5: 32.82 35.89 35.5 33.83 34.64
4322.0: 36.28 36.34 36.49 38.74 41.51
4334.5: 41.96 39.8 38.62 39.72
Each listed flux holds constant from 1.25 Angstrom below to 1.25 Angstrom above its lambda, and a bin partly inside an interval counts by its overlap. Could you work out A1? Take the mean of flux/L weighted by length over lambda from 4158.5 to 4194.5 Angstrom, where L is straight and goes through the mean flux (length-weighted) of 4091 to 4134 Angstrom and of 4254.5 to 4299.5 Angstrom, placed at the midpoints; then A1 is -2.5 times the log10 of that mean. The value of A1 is -0.16 mag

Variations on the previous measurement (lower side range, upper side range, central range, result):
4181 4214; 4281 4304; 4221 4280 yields 0.29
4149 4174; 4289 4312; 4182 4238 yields 0.23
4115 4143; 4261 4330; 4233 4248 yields 0.28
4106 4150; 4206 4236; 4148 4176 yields -0.23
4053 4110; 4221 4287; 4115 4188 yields -0.20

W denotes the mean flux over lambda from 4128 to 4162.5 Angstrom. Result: 31.7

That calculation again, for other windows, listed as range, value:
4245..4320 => 29.2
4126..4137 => 32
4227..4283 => 24.8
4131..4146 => 29.7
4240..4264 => 25.5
